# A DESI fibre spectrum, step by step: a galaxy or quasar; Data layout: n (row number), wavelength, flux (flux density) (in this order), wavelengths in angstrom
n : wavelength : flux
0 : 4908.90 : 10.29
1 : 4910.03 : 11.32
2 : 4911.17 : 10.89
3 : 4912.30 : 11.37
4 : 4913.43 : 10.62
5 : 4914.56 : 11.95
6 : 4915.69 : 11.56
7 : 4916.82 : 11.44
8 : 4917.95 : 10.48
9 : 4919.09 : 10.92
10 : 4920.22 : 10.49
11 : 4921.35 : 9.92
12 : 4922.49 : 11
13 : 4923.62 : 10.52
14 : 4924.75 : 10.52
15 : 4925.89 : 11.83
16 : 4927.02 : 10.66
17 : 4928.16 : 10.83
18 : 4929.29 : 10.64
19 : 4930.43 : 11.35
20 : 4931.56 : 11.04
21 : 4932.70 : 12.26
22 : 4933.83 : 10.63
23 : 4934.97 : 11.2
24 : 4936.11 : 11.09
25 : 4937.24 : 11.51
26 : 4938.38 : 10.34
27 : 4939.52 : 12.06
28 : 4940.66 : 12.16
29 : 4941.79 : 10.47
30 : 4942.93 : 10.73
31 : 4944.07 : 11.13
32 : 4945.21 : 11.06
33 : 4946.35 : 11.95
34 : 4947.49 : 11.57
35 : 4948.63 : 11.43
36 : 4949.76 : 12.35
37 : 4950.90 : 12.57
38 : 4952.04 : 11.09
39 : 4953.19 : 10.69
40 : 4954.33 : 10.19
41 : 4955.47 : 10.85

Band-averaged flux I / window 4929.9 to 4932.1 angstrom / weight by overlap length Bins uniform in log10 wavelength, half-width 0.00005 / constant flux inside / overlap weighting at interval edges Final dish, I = 11.2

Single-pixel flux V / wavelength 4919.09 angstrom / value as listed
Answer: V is 10.92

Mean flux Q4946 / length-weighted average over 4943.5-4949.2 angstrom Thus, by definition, 11.4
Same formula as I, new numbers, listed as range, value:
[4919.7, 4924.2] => 10.5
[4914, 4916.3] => 11.8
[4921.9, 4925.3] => 10.7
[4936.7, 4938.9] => 10.9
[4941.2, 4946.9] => 11.1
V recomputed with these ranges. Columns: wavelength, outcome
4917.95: 10.48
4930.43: 11.35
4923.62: 10.52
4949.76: 12.35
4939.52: 12.06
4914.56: 11.95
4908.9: 10.29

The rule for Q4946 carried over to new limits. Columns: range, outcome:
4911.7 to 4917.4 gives 11.4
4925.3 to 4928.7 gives 11.1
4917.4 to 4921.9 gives 10.5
